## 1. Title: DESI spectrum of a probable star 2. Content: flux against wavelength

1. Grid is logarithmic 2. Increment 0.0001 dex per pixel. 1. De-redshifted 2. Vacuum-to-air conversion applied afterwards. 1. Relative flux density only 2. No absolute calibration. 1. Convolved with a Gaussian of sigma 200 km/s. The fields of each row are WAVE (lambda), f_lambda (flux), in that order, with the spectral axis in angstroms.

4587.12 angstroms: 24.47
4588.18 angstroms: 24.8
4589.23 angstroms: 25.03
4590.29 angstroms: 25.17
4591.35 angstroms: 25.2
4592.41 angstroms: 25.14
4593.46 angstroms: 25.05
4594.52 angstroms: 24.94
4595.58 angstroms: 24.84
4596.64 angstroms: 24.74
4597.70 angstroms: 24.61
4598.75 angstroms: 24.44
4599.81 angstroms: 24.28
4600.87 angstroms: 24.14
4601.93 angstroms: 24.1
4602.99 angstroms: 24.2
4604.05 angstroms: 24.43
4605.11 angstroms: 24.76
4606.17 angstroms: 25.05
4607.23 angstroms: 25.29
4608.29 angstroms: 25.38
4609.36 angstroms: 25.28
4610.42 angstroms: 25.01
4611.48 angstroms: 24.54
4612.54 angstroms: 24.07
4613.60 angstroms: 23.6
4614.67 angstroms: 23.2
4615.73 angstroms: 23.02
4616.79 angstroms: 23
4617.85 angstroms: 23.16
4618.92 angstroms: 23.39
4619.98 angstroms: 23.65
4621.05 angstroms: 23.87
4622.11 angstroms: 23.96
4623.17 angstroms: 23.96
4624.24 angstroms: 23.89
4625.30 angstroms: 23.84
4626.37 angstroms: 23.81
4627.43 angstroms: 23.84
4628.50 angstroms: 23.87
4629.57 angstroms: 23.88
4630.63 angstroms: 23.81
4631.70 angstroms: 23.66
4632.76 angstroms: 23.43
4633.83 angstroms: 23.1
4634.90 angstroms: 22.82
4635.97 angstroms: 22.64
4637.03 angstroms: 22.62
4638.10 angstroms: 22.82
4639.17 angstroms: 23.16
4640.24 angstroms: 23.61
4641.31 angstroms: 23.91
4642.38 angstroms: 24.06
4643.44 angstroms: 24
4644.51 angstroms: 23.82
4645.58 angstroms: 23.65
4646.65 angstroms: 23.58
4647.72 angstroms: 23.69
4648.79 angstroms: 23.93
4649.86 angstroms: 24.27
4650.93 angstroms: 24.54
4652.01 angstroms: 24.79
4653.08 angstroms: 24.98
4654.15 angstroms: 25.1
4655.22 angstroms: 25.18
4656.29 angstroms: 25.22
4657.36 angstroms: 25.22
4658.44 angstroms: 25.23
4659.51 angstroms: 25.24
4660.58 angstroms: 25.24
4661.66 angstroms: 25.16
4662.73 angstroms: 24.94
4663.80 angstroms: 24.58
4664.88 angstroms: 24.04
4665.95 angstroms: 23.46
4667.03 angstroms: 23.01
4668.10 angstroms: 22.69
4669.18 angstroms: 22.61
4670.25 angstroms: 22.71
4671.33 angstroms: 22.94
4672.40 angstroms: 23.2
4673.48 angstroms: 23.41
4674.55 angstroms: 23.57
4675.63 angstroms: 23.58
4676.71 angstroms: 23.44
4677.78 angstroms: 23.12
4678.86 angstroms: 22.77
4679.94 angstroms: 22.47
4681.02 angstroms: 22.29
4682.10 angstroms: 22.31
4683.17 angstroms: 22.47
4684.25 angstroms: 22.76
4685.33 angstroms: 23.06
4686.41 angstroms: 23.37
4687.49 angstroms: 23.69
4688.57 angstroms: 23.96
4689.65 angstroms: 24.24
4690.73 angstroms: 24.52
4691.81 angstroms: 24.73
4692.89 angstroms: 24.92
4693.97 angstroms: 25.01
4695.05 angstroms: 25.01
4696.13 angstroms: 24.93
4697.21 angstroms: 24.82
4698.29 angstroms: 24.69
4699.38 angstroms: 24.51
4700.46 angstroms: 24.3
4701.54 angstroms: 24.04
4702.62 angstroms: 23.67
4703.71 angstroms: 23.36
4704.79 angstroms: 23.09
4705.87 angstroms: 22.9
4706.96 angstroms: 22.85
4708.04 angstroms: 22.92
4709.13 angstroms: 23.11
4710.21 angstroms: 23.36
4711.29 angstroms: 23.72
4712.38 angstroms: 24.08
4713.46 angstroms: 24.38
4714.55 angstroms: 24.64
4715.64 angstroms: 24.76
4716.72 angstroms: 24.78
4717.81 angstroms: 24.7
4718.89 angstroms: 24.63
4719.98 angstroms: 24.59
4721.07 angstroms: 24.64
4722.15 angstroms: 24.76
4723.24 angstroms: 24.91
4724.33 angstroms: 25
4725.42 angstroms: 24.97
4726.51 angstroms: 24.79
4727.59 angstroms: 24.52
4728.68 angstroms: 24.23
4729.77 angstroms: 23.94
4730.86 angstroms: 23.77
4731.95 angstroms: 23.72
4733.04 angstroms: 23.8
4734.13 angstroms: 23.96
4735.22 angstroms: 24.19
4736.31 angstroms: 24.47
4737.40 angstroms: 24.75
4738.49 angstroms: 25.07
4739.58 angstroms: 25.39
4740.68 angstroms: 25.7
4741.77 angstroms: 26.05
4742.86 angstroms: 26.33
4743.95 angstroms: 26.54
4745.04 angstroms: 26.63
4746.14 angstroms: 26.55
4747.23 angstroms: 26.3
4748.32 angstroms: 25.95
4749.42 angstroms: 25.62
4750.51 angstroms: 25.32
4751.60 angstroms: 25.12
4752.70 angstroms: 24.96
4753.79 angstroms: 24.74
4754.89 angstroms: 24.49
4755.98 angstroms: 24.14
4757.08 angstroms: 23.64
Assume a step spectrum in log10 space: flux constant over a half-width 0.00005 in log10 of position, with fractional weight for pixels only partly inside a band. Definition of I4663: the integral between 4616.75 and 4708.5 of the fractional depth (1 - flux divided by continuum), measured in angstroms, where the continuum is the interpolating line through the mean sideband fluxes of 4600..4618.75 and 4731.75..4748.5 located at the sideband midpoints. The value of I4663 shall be 3.3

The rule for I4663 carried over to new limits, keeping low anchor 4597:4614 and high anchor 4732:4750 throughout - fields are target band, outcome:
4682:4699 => 0.69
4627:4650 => 1.16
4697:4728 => 1.30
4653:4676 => 0.75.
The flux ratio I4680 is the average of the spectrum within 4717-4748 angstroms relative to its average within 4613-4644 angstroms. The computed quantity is 1.06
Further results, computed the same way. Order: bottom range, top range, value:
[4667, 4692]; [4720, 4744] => 1.07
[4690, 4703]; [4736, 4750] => 1.05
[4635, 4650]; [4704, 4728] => 1.03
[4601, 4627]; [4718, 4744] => 1.03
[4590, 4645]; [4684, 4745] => 1.01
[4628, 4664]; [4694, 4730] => 1.01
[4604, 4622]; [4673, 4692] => 0.96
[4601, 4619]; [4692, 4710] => 0.99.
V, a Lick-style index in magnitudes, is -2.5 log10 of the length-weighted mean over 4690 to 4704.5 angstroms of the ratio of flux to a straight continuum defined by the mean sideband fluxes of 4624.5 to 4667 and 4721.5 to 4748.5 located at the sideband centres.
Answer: 0.01 mag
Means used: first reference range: 24.1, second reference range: 25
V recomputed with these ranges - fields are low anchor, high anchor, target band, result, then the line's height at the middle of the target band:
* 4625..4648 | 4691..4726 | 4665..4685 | 0.04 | 23.9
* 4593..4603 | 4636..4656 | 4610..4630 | 0.02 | 24.3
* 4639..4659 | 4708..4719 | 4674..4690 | 0.05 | 24.2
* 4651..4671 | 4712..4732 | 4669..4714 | 0.04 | 24.5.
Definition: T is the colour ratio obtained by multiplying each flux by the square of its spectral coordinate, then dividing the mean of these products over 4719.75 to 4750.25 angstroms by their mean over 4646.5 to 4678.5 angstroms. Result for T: 1.07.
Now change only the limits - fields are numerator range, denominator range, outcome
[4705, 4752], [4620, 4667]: 1.07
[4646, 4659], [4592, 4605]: 1.03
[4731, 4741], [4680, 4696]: 1.05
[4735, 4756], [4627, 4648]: 1.14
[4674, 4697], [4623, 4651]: 1.02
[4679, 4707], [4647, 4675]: 1.00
